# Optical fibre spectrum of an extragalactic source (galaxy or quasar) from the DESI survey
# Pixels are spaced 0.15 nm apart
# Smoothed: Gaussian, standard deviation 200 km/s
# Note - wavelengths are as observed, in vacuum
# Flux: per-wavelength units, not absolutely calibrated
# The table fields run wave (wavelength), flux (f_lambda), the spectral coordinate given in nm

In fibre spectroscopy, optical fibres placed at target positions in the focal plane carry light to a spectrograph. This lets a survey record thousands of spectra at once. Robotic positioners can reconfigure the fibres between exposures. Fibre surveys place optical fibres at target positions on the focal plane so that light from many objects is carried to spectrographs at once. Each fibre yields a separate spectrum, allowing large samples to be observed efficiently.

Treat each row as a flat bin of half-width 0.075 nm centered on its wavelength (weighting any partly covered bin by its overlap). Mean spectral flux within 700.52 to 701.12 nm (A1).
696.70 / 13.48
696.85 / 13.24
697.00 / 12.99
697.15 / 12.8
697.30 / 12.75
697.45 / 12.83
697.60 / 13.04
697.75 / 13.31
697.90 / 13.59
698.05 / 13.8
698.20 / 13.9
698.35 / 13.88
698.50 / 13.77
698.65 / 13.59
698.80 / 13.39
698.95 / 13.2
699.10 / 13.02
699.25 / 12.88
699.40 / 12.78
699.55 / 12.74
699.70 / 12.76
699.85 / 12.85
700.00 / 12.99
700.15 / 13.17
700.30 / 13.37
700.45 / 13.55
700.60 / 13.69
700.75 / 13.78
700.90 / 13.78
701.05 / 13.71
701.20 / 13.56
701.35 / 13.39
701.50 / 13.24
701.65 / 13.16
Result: 13.7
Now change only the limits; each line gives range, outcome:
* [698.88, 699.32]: 13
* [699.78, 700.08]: 12.9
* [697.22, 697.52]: 12.8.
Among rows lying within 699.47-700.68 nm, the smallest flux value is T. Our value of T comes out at 12.74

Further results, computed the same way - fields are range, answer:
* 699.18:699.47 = 12.78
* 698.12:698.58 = 13.77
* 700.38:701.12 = 13.55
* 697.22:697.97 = 12.75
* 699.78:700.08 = 12.85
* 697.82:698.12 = 13.59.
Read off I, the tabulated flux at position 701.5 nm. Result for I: 13.24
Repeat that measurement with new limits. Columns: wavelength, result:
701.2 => 13.56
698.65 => 13.59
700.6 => 13.69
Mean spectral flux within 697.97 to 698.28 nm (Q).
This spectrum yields 13.8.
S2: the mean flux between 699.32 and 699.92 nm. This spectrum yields 12.8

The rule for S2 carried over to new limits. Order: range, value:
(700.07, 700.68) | 13.4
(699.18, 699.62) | 12.8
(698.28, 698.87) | 13.7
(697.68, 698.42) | 13.7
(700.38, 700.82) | 13.7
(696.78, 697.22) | 13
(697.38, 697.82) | 13.1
